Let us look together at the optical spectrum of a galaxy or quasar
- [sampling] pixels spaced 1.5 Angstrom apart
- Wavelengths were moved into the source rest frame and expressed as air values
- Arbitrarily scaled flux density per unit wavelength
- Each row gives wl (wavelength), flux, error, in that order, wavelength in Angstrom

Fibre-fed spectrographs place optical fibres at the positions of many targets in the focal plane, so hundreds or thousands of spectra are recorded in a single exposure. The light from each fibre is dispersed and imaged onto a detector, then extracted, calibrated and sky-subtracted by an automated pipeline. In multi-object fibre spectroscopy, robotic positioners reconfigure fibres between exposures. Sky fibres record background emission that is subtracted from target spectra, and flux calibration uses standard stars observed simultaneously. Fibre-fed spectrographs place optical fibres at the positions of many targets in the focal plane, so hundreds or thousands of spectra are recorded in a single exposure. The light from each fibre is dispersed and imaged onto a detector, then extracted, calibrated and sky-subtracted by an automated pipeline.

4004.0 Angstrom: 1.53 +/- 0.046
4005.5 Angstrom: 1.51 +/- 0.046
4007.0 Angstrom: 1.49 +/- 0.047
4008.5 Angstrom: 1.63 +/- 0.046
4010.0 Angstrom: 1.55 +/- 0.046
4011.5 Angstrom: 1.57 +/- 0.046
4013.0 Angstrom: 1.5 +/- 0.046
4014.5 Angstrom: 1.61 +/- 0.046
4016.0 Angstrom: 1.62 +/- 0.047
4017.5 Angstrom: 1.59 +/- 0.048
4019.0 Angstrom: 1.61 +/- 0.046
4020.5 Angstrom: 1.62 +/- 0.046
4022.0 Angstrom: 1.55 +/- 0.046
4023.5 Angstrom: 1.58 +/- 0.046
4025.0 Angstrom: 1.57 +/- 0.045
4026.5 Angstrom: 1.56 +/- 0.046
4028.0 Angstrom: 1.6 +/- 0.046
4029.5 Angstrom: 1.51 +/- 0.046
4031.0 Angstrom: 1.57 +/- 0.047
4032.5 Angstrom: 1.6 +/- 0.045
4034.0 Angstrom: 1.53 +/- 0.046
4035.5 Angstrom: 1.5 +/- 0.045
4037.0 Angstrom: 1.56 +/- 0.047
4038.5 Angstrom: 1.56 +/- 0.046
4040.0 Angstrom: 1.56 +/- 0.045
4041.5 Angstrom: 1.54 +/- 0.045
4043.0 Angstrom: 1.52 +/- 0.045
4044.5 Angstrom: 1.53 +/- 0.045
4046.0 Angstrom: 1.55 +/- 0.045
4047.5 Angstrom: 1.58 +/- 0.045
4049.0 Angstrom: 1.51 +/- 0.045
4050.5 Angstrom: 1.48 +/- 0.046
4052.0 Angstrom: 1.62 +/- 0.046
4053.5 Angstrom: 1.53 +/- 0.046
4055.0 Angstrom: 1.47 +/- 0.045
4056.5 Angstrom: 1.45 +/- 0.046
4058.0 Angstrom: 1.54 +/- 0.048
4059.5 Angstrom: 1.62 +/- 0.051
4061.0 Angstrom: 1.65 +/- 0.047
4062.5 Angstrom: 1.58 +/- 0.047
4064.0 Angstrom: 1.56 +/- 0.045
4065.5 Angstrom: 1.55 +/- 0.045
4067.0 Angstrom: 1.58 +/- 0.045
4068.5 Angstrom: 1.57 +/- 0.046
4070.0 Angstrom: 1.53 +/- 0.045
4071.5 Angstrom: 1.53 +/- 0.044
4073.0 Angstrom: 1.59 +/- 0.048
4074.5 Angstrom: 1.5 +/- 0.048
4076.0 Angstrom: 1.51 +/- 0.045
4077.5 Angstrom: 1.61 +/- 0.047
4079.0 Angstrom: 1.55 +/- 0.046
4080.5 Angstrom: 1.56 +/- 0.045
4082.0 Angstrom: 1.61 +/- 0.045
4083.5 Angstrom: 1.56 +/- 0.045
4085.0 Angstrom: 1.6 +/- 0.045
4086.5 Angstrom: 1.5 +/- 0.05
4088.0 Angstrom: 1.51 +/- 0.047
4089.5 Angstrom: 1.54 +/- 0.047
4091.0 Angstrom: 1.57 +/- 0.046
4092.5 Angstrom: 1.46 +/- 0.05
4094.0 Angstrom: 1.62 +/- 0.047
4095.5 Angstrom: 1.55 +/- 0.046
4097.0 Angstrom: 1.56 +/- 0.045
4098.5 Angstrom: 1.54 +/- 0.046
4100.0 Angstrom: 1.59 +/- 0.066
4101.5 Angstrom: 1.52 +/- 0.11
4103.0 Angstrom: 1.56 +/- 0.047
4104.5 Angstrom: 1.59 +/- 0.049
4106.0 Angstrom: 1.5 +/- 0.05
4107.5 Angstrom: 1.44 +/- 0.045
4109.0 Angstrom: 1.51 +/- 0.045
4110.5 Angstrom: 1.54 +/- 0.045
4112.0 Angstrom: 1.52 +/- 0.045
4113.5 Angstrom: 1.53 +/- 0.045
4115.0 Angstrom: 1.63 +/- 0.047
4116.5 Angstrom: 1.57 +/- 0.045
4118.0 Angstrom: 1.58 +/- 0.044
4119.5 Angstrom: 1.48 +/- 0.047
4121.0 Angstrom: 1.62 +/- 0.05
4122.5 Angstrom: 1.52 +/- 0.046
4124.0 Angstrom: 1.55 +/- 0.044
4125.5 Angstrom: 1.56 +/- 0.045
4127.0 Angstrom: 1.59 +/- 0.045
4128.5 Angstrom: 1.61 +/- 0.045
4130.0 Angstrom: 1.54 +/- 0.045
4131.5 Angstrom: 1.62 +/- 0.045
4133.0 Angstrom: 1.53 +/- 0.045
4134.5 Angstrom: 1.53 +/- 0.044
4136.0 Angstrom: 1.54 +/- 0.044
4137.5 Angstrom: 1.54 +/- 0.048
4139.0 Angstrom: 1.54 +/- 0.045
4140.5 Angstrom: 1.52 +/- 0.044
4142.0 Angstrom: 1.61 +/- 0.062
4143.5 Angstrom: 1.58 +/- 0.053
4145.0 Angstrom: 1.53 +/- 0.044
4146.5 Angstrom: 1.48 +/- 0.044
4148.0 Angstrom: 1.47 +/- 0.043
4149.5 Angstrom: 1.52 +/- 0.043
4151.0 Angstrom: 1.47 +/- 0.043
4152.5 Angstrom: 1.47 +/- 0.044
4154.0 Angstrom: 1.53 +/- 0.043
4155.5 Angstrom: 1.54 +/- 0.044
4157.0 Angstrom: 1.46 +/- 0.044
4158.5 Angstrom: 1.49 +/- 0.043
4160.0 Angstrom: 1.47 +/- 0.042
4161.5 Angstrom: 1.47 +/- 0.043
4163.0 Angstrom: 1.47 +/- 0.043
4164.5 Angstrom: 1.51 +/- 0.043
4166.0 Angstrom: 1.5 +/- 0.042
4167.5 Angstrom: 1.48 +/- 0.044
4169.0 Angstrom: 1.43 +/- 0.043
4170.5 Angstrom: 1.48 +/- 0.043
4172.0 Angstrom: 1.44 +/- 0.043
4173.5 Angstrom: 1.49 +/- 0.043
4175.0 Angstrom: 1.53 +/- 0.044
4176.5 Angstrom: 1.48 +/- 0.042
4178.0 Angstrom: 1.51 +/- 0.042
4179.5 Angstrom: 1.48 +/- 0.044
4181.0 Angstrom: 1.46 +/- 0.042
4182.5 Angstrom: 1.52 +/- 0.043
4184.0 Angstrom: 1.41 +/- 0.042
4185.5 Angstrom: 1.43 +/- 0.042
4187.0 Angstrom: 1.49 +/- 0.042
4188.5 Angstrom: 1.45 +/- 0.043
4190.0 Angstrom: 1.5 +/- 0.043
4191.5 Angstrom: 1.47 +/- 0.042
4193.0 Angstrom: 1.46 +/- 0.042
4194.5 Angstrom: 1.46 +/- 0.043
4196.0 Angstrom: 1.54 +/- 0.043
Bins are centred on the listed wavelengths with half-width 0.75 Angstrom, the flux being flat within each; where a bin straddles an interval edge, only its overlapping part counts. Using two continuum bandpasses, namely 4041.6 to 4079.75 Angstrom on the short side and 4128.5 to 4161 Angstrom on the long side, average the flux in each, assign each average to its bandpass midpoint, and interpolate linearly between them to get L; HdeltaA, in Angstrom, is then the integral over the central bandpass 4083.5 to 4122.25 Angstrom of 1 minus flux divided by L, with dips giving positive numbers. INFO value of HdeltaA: -0.2 Angstrom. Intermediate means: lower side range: 1.55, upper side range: 1.52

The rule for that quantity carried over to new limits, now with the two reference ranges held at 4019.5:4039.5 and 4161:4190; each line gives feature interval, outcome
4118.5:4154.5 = -1.0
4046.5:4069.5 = -0.1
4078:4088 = -0.2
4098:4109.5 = -0.1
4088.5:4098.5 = -0.2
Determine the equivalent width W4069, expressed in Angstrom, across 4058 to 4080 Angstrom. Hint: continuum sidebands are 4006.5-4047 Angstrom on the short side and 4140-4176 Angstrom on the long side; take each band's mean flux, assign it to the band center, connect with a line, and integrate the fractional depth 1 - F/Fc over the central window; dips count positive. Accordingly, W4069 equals -0.3 Angstrom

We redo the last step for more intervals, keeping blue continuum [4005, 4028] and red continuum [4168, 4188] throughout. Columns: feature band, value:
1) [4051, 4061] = 0.02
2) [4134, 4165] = -0.43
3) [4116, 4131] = -0.56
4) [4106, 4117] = -0.13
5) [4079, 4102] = -0.39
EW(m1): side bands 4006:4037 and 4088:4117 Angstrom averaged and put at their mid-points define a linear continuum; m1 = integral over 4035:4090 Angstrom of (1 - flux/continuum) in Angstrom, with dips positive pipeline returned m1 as 0.2 Angstrom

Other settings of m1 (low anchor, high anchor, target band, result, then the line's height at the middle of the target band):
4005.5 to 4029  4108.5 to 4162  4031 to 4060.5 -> 0.4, 1.56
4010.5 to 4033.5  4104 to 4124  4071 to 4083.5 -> 0.0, 1.55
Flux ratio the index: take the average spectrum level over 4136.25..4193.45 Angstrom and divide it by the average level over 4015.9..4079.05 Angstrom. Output 0.96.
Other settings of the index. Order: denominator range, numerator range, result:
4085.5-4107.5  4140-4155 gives 0.99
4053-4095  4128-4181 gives 0.97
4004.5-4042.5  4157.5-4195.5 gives 0.94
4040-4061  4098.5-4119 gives 1.00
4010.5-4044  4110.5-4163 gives 0.98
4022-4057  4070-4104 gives 1.01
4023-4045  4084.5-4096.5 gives 0.99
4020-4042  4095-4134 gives 0.99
